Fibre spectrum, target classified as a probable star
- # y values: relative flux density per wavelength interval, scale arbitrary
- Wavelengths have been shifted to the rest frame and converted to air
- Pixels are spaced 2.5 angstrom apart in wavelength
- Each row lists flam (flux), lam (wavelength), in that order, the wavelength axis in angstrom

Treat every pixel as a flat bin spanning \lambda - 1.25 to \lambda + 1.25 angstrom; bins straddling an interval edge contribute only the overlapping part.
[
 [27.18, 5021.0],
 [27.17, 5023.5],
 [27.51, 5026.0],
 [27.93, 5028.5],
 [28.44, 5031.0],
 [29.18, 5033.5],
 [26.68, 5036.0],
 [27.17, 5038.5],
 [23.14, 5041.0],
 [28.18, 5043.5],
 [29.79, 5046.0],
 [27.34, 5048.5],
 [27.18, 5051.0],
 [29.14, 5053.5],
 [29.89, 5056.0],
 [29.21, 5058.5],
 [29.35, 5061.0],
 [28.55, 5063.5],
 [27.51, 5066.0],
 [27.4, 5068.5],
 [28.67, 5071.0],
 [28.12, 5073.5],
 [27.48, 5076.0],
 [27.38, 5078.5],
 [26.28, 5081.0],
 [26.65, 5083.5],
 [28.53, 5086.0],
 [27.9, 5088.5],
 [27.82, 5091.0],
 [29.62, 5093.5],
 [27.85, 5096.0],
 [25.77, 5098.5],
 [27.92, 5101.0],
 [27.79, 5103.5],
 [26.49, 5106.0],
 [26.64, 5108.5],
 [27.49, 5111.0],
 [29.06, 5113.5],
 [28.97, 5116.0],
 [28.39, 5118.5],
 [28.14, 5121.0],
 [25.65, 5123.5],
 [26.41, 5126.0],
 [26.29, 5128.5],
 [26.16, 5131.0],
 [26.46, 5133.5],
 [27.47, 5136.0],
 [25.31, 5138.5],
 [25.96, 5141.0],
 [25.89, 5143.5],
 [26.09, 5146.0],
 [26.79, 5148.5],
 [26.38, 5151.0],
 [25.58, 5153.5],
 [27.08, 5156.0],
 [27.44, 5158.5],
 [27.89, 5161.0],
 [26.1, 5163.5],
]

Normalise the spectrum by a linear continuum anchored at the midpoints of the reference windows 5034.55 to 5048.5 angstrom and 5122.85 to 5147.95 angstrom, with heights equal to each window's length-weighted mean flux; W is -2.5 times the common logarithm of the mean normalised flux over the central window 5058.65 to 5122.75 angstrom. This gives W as -0.05 mag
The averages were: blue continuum 27.1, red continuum 26.2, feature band 27.8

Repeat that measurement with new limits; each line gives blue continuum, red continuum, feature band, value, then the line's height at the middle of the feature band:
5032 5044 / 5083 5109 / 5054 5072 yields -0.059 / 27.2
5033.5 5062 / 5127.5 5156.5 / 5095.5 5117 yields -0.025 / 26.9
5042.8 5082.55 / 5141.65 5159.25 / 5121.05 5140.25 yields 0.019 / 26.8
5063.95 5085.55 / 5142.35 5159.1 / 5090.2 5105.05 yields -0.023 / 27.2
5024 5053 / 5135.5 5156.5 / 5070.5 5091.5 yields -0.024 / 27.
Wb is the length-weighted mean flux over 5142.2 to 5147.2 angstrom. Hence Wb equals 26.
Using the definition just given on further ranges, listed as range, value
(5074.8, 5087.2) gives 27.3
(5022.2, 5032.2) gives 27.8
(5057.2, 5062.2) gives 29.3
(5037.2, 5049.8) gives 27.1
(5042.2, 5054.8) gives 28.3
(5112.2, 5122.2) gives 28.6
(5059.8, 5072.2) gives 28.3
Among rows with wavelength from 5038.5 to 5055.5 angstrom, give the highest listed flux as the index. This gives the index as 29.79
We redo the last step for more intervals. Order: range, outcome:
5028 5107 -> 29.89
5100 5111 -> 27.92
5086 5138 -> 29.62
